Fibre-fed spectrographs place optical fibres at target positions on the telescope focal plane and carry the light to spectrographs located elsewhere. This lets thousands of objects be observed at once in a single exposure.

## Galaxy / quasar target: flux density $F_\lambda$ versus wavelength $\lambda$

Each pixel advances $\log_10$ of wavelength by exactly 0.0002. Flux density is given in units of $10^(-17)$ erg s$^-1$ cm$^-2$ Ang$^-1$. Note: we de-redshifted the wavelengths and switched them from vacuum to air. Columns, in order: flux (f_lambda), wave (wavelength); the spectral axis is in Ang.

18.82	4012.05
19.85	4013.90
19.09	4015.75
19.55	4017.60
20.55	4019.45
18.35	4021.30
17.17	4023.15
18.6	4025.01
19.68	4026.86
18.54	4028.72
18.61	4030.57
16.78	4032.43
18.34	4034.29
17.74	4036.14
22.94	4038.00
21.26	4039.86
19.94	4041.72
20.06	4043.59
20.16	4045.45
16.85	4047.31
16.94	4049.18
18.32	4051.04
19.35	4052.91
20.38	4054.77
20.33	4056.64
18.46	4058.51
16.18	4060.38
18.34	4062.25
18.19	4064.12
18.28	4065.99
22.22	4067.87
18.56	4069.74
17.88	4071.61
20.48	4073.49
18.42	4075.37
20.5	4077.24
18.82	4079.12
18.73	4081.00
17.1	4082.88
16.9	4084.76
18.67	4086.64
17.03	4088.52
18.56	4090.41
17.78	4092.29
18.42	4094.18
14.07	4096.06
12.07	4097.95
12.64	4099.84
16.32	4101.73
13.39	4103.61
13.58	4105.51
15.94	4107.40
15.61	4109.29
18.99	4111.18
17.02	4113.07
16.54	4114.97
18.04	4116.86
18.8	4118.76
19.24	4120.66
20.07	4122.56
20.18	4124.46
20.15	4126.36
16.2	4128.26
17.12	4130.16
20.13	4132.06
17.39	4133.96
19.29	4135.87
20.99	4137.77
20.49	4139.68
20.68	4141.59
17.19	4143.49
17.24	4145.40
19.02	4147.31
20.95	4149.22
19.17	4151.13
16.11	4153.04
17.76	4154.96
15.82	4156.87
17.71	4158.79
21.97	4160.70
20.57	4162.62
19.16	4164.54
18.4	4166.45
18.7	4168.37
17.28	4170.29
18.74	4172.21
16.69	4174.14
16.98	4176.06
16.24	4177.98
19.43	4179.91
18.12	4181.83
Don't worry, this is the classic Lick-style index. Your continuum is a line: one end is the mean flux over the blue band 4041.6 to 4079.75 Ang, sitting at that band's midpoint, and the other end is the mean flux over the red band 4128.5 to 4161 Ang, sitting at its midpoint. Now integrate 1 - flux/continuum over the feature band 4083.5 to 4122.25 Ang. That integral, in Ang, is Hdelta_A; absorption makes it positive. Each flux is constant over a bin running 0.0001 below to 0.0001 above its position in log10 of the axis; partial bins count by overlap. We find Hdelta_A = 4.7 Ang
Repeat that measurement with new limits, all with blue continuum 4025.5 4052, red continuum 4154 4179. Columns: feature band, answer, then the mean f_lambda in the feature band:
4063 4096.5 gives 0.5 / 18.4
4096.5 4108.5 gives 2.9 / 14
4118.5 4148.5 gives -1.1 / 19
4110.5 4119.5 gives 0.3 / 17.8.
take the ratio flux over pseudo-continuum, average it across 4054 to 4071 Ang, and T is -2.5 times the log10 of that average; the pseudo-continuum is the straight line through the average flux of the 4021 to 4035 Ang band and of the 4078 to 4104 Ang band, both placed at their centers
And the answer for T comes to -0.10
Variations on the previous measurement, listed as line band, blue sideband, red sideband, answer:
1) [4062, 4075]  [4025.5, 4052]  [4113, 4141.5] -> -0.01 mag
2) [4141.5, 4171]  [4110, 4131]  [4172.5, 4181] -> -0.05 mag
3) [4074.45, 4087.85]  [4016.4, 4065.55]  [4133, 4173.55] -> 0.02 mag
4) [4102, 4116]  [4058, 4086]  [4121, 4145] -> 0.19 mag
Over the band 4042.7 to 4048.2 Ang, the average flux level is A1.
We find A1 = 19.1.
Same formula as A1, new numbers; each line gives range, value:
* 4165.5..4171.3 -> 18.1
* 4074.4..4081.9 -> 19.1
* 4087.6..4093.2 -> 17.8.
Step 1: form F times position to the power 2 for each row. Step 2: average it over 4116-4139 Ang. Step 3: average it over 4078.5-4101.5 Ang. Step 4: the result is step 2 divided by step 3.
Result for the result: 1.16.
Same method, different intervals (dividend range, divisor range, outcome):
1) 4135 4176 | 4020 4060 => 1.04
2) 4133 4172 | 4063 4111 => 1.13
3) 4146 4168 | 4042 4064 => 1.06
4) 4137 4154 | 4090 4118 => 1.22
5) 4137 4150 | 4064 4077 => 1.05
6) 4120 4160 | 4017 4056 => 1.03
